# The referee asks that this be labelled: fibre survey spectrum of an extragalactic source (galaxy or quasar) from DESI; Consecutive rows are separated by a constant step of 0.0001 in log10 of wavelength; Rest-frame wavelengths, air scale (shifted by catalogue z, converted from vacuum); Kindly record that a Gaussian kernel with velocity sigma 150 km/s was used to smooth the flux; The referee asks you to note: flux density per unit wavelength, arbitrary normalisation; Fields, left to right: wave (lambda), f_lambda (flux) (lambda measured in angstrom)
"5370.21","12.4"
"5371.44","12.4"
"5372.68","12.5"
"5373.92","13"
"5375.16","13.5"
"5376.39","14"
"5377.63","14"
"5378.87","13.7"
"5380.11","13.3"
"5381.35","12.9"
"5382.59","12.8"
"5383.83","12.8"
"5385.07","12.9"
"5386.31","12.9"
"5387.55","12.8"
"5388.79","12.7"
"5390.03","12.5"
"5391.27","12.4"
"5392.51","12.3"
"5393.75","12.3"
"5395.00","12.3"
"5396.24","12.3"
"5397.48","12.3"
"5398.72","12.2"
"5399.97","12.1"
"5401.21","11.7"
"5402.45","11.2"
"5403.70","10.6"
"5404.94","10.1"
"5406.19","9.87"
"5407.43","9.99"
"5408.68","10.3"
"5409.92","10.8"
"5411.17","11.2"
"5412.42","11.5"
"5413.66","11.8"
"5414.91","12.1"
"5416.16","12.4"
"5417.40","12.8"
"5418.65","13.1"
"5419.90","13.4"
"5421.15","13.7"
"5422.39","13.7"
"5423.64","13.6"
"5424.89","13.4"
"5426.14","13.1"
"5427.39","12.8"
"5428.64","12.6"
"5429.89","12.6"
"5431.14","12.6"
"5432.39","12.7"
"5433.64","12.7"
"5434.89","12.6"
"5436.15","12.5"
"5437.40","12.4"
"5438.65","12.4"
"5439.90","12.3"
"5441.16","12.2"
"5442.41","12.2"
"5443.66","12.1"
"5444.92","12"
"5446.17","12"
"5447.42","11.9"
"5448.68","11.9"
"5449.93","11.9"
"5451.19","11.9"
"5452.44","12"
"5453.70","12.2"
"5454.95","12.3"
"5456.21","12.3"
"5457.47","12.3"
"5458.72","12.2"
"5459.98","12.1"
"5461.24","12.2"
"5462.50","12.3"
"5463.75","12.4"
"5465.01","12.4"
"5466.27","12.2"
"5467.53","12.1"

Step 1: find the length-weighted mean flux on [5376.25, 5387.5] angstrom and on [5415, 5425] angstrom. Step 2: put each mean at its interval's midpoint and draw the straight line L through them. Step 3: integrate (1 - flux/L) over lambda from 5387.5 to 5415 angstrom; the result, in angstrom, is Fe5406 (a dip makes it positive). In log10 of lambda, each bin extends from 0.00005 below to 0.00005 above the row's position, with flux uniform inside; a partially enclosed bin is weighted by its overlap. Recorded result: 3.3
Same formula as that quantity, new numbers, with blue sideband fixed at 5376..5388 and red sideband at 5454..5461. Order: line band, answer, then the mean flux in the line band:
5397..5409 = 1.8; 11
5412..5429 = -0.2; 12.9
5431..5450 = 0.3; 12.3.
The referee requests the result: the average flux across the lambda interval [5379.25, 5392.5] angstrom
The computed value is 12.8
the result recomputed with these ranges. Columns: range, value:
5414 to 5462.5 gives 12.5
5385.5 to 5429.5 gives 12.1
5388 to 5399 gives 12.4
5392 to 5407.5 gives 11.5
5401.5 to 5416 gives 10.9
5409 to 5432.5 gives 12.6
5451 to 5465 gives 12.2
